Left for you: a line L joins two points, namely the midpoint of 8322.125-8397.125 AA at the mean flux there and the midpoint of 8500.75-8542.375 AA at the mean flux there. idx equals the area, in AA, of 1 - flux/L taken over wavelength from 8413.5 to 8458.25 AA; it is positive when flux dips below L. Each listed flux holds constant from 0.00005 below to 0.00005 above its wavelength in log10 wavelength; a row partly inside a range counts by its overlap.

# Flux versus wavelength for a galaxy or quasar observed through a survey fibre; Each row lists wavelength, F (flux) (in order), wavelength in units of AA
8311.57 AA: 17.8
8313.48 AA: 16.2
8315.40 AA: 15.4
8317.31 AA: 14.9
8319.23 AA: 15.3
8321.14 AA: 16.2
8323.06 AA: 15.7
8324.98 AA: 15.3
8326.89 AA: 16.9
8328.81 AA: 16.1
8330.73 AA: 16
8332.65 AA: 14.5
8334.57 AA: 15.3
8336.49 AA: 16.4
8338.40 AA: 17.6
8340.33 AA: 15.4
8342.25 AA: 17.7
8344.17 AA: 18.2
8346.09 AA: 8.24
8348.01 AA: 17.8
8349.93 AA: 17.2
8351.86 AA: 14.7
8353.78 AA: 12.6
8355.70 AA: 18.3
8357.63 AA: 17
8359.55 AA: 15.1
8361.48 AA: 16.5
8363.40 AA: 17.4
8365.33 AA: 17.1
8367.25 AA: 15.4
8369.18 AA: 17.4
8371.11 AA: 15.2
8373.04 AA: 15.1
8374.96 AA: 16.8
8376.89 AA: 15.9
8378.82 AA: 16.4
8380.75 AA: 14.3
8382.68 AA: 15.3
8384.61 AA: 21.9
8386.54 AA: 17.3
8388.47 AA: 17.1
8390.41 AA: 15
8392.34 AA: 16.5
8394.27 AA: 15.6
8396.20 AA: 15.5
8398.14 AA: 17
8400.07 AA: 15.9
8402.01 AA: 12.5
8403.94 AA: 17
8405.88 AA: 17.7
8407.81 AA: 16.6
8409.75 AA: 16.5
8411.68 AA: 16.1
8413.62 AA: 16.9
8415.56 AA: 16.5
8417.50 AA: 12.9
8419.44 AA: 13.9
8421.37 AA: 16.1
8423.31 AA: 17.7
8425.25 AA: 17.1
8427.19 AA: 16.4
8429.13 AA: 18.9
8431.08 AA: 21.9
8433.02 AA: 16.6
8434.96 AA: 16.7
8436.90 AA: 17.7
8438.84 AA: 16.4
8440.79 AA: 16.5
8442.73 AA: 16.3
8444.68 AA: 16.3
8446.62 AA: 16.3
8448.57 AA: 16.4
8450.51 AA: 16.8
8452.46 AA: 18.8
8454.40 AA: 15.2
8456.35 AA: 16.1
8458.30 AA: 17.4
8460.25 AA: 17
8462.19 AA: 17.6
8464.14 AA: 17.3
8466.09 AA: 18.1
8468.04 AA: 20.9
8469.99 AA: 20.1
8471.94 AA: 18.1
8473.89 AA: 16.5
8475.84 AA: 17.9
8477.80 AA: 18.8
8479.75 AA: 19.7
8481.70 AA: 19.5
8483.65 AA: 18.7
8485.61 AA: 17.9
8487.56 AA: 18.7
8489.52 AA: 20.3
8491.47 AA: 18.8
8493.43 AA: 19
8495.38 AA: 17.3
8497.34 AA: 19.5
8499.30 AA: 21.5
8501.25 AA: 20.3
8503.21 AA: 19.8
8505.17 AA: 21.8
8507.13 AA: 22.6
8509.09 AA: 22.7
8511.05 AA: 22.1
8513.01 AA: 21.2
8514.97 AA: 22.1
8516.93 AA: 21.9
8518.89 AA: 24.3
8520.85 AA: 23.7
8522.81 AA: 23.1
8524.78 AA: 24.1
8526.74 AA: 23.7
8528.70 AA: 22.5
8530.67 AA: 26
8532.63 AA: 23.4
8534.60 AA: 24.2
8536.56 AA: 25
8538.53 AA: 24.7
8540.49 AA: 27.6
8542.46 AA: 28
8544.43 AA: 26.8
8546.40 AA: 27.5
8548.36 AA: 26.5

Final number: 6.3 AA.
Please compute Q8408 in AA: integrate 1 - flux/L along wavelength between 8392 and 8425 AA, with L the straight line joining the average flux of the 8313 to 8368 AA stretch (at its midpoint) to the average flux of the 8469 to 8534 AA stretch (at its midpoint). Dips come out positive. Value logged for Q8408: 3.7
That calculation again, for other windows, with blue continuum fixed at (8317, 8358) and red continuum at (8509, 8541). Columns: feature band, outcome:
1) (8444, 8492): 7.4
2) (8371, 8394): 1.6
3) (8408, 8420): 2.1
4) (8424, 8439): 1.5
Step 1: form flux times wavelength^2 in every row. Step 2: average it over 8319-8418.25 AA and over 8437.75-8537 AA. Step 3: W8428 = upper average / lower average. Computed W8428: 1.27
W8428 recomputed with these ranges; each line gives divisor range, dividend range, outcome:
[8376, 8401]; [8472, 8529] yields 1.29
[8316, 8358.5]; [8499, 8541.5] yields 1.53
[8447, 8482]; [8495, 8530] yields 1.25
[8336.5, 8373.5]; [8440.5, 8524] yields 1.24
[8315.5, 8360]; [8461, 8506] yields 1.25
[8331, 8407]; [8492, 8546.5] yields 1.48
